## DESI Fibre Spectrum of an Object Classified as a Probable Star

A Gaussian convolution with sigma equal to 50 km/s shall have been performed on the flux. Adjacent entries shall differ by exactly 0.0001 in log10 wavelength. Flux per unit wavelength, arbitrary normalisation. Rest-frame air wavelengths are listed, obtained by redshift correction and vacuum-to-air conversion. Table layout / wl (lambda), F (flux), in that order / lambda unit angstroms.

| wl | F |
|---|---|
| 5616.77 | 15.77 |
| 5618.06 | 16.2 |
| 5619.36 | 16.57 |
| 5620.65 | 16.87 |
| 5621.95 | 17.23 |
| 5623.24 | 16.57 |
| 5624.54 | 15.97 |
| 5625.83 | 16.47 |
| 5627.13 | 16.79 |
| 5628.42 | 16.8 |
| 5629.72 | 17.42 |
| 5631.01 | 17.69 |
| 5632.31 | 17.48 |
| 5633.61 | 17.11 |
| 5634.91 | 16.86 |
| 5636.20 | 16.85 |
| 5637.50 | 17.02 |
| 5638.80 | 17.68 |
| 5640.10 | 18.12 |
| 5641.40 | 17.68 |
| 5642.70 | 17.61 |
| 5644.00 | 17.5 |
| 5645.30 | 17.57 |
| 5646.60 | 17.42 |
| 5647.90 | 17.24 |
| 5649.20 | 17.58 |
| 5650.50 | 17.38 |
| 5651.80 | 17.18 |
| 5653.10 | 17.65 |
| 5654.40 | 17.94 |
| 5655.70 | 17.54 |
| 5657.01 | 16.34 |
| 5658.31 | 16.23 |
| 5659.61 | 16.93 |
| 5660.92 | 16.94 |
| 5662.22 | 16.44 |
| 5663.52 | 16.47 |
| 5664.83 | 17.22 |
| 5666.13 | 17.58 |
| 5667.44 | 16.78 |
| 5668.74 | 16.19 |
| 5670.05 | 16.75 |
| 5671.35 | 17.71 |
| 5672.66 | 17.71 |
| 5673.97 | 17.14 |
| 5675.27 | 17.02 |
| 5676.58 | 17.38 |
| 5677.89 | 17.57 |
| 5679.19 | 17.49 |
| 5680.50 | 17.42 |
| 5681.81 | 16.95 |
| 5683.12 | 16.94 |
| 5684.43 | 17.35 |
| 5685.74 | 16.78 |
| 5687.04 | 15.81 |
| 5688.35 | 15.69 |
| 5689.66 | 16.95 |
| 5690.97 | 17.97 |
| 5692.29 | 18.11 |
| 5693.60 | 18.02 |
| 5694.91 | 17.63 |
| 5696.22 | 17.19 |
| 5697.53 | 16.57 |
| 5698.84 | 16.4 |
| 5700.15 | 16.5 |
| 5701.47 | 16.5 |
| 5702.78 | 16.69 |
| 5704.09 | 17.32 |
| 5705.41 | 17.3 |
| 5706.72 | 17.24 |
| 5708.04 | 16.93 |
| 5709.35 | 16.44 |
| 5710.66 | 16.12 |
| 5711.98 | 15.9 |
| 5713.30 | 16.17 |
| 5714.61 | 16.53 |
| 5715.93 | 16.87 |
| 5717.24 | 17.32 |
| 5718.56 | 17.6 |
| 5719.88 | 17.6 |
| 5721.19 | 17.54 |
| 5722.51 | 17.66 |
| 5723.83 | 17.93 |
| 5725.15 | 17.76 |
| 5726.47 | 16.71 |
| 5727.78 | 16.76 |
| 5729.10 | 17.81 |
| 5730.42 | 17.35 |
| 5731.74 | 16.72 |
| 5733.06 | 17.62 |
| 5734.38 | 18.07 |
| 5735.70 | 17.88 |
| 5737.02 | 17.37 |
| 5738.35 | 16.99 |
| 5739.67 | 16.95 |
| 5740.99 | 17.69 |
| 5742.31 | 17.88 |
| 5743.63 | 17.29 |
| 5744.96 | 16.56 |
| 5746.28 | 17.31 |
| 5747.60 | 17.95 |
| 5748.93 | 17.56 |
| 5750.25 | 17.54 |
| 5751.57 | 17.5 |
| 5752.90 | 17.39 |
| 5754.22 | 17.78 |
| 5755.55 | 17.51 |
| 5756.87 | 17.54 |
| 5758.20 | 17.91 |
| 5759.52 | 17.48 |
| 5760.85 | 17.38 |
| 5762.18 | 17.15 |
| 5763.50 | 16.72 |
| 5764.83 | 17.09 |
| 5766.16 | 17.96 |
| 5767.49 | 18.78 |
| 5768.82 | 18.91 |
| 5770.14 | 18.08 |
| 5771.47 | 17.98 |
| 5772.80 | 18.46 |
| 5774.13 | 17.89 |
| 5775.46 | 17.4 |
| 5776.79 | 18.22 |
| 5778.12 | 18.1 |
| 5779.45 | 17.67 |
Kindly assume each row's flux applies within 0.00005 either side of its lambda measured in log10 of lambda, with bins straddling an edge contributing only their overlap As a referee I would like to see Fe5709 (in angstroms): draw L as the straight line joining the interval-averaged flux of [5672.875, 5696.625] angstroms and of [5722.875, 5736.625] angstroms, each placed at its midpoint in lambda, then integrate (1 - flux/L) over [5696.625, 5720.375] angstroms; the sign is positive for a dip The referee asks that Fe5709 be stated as 0.8 angstroms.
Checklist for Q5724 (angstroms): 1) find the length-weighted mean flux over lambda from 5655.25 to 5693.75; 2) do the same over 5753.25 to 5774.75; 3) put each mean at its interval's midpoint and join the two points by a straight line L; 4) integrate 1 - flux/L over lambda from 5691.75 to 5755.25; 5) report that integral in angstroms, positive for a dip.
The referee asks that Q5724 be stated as 0.8 angstroms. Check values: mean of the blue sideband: 17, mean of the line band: 17.2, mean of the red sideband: 17.8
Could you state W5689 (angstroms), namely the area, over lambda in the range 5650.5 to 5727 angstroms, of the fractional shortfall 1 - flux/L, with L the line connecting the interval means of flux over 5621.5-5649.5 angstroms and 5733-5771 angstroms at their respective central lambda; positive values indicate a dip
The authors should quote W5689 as 1.5 angstroms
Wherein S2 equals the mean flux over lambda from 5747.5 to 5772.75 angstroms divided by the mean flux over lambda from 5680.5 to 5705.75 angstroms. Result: 1.04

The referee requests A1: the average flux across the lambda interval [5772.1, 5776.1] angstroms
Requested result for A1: 17.9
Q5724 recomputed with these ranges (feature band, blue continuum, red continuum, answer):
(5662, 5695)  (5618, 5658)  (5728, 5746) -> 0.27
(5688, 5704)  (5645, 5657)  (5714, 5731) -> 0.30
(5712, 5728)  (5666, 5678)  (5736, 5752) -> 0.13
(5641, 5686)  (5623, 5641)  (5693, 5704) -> -0.44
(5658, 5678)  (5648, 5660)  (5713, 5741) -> 0.27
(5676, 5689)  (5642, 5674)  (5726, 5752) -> 0.22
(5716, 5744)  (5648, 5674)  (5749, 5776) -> 0.13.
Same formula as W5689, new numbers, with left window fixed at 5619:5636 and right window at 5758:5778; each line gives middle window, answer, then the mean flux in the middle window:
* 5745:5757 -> 0.1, 17.5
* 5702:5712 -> 0.4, 16.8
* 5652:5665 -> 0.1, 17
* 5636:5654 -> -0.5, 17.5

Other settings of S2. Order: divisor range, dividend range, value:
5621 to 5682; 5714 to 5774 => 1.02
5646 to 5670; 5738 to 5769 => 1.03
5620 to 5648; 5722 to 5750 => 1.01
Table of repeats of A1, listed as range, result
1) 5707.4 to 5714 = 16.3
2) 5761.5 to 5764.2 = 16.9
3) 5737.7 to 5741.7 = 17.2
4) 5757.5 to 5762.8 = 17.5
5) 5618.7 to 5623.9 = 16.8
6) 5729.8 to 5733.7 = 17.2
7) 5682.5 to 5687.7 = 16.7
